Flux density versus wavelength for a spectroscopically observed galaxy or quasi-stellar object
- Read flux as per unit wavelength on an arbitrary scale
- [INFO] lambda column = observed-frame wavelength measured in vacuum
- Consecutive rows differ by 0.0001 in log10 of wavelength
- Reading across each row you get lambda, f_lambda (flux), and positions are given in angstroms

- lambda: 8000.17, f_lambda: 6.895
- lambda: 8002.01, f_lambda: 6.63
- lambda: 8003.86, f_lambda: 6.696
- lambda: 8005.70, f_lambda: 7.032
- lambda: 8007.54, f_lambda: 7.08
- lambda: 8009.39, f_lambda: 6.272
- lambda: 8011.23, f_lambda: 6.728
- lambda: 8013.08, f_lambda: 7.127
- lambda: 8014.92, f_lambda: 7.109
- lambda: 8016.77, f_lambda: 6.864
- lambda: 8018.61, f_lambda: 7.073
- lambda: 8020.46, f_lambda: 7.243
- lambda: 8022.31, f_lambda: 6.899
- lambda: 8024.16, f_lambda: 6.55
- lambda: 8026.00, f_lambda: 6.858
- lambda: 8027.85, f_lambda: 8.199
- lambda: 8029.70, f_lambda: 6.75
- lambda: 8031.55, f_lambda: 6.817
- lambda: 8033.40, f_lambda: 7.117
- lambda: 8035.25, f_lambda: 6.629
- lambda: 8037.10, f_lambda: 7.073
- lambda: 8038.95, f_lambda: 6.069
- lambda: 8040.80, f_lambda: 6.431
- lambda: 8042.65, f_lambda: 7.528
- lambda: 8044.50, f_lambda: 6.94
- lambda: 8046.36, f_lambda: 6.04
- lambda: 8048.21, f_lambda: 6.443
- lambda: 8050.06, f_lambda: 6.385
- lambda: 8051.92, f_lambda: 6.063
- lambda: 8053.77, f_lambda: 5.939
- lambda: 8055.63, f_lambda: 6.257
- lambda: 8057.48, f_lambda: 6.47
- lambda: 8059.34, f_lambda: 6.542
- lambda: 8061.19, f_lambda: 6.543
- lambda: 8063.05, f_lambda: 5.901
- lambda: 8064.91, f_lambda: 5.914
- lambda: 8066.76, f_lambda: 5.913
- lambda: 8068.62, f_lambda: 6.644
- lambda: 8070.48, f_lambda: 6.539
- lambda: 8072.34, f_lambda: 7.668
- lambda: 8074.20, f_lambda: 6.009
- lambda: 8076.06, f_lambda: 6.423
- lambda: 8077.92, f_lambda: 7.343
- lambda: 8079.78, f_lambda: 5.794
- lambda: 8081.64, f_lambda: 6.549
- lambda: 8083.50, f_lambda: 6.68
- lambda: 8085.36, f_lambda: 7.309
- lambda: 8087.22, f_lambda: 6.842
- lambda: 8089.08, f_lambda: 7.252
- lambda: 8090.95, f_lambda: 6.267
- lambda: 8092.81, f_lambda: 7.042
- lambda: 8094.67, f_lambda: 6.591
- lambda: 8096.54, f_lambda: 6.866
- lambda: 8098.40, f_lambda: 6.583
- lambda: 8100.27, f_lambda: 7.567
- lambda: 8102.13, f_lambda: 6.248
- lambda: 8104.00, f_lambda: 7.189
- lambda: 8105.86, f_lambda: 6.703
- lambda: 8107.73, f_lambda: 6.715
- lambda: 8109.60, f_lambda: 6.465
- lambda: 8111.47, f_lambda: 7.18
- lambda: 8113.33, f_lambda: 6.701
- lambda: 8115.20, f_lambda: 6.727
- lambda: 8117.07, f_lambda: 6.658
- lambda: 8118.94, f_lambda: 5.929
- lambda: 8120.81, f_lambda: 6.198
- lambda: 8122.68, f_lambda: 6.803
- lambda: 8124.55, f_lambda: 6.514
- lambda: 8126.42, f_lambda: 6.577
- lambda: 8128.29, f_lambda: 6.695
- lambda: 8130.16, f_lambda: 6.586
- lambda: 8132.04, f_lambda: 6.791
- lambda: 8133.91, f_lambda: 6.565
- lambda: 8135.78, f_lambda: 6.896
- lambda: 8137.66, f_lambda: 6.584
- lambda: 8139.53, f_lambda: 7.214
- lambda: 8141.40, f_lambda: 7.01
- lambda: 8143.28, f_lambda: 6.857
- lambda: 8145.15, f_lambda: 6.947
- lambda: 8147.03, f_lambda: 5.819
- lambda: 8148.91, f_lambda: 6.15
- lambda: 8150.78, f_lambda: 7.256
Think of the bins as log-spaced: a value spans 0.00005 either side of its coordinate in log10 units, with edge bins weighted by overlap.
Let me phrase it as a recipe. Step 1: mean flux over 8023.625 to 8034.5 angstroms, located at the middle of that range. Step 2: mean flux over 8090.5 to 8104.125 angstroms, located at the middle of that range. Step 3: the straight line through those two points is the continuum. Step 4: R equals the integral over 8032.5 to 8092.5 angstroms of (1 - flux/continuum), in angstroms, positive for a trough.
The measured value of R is 3.3 angstroms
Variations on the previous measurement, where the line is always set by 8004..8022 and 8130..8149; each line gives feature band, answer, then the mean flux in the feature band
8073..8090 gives 0.3 angstroms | 6.71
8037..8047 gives 0.3 angstroms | 6.66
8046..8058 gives 1.1 angstroms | 6.23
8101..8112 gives 0.0 angstroms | 6.75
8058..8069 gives 1.0 angstroms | 6.23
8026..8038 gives -0.3 angstroms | 7.08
